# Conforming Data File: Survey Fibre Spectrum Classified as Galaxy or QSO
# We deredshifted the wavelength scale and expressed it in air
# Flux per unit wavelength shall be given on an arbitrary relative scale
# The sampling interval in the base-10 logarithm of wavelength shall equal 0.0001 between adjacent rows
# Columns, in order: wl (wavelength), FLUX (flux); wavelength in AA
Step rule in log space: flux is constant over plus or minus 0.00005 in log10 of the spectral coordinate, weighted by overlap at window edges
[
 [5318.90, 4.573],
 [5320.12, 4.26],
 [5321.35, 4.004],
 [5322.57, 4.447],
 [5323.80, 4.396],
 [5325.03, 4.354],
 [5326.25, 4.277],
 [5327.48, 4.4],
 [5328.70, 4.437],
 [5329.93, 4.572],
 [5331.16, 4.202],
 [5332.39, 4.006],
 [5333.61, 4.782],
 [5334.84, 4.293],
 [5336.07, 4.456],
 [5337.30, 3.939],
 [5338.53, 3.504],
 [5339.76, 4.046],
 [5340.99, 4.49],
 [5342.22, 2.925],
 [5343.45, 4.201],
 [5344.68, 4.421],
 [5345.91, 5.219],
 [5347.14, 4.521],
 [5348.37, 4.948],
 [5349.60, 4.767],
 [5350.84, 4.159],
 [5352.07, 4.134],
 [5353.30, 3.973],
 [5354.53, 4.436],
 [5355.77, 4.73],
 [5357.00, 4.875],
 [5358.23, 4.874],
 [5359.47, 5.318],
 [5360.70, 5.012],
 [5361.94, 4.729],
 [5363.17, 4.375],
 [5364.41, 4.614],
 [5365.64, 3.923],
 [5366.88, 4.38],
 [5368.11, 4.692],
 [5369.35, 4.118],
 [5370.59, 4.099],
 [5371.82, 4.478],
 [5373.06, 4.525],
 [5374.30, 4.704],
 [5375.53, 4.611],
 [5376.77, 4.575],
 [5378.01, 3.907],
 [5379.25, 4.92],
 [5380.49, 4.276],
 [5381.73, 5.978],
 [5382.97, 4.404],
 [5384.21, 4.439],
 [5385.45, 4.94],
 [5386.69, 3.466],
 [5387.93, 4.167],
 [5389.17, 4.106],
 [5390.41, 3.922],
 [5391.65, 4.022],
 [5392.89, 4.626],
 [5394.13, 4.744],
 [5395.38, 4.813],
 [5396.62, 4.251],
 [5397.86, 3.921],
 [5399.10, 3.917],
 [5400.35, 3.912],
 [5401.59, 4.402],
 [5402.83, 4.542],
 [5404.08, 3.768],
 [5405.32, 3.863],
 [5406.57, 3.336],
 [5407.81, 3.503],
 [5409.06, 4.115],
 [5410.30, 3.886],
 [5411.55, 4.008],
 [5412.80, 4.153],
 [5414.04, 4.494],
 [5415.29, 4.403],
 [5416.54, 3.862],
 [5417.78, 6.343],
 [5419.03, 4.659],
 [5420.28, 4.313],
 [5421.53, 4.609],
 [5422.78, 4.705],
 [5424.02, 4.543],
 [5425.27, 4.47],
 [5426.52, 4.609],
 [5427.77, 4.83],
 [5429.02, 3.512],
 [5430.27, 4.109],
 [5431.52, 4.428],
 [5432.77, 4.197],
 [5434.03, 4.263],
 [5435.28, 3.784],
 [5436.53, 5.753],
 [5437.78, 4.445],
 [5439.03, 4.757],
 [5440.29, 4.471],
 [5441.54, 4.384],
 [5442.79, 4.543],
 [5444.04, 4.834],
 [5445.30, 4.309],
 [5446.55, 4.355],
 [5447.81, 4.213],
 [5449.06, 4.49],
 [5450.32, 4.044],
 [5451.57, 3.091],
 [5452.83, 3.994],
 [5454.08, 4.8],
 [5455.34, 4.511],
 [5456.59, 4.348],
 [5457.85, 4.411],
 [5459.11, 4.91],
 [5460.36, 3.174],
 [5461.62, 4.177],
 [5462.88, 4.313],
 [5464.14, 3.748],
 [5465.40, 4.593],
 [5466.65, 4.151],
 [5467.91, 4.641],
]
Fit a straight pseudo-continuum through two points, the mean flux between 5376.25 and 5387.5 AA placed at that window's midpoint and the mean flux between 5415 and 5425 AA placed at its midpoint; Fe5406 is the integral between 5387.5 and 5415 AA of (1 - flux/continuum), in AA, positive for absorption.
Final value 3.0 AA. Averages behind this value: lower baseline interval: 4.54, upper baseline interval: 4.68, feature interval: 4.12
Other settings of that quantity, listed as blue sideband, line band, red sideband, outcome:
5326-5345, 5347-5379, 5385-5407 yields -2.7 AA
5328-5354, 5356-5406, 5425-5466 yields -1.5 AA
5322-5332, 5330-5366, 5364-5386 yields 0.2 AA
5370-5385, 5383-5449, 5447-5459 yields 1.1 AA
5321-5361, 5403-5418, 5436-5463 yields 1.0 AA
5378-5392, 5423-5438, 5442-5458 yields -0.3 AA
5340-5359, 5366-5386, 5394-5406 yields -1.2 AA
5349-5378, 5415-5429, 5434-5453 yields -0.7 AA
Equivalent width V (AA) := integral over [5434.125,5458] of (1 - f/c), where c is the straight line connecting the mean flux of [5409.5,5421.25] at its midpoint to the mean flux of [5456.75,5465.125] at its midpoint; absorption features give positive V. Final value -0.80 AA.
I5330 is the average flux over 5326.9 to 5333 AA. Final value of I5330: 4.33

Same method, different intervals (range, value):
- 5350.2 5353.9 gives 4.09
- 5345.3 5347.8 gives 4.88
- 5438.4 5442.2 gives 4.54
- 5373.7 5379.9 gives 4.54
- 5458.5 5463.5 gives 4.14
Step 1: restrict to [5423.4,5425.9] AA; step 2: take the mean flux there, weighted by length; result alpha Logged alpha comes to 4.51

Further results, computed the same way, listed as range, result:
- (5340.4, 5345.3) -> 4.01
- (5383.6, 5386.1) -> 4.68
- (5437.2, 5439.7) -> 4.59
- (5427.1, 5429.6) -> 4.19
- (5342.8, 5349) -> 4.66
